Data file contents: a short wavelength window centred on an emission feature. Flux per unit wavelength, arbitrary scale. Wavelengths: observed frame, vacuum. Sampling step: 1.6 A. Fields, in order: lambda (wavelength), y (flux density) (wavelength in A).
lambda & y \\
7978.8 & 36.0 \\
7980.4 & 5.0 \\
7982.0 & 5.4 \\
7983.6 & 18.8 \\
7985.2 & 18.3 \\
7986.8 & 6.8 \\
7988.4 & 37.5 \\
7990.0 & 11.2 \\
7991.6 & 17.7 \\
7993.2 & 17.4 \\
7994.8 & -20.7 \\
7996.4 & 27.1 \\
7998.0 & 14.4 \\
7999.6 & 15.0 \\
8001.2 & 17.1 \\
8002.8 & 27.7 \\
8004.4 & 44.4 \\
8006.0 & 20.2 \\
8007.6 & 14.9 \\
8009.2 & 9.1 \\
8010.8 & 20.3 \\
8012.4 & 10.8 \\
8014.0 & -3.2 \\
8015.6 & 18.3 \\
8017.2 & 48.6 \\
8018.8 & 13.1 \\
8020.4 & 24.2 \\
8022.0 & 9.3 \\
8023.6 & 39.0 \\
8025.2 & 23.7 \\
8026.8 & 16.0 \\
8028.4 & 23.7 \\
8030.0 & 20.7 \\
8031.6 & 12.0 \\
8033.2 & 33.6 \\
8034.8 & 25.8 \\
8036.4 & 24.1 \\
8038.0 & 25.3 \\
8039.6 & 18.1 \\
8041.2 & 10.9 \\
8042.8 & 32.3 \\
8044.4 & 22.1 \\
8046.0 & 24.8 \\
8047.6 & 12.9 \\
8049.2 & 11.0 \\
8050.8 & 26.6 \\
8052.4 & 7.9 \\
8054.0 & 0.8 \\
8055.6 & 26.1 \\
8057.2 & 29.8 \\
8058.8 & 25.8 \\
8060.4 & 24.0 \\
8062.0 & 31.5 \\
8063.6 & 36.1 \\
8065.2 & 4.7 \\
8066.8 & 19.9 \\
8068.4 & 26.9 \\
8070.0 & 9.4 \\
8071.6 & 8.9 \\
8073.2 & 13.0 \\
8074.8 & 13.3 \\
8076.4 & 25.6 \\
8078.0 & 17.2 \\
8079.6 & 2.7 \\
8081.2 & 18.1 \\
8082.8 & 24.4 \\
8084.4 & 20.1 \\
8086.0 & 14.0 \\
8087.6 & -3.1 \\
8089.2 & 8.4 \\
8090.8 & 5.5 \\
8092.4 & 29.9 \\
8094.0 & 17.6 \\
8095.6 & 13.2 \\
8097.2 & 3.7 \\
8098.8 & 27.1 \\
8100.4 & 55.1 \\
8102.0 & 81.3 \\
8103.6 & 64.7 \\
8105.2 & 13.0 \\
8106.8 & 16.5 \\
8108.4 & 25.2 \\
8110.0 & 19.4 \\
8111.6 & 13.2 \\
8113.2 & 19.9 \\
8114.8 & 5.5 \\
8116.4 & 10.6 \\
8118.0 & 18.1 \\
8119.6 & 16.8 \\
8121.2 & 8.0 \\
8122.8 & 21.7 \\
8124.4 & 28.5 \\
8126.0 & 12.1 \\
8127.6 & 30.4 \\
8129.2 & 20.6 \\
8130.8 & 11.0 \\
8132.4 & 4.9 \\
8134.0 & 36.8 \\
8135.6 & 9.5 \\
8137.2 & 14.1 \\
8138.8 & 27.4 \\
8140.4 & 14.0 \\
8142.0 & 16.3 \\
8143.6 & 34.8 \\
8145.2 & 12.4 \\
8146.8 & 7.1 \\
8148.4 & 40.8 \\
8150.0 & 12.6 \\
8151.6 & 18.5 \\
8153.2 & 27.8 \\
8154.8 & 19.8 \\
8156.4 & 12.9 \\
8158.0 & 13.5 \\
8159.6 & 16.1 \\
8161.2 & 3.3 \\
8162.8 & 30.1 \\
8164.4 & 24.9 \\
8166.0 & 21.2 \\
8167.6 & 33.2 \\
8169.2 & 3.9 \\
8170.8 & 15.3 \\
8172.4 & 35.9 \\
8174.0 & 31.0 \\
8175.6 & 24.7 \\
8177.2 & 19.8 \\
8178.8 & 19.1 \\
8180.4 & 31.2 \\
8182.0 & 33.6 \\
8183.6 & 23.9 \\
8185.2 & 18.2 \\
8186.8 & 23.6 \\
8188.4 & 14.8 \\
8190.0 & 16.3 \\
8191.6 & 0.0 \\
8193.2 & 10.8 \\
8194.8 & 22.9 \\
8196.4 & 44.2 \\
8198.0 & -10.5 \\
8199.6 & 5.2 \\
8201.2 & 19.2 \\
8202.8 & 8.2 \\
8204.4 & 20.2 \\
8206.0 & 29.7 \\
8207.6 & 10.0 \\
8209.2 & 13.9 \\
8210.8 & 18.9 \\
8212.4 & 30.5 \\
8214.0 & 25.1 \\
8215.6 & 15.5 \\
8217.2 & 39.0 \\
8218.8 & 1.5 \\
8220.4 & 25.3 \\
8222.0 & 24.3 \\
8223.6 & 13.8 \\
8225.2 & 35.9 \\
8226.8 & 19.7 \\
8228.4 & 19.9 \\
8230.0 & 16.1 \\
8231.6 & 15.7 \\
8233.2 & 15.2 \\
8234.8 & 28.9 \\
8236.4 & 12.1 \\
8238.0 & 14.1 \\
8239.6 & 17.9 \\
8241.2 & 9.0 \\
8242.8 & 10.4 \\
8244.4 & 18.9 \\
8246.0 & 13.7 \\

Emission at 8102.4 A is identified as H-gamma 4340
